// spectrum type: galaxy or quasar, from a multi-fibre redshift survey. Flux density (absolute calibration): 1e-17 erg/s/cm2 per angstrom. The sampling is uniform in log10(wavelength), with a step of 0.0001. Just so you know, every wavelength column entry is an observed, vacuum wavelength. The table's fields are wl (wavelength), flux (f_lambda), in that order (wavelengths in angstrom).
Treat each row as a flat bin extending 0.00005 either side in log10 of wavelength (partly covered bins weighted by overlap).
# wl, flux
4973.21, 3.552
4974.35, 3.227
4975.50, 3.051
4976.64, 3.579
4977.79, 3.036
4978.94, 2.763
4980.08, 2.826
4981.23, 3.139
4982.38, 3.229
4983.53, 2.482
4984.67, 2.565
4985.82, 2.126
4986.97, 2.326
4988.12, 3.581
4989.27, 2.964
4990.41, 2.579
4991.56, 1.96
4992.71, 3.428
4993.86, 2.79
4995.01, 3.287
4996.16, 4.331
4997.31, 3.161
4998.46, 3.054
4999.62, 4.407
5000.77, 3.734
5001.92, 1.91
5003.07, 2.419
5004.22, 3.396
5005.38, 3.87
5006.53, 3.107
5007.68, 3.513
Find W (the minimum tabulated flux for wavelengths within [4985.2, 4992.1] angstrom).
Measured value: 1.96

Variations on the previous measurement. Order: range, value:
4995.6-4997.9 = 3.161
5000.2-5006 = 1.91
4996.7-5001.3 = 3.054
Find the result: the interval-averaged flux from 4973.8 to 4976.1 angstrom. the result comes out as 3.15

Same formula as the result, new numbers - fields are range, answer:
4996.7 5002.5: 3.26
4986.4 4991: 2.86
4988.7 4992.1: 2.51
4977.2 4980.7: 2.88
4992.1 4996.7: 3.44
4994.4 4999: 3.46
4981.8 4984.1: 2.85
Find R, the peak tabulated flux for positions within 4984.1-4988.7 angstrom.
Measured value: 3.581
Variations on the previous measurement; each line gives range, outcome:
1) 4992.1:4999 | 4.331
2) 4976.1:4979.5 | 3.579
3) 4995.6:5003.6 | 4.407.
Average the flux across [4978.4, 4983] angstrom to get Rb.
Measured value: 2.98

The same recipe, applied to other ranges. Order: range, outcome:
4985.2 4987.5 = 2.23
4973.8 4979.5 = 3.13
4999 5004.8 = 3.17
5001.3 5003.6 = 2.19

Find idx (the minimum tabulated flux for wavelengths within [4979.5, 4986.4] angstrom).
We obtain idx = 2.126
